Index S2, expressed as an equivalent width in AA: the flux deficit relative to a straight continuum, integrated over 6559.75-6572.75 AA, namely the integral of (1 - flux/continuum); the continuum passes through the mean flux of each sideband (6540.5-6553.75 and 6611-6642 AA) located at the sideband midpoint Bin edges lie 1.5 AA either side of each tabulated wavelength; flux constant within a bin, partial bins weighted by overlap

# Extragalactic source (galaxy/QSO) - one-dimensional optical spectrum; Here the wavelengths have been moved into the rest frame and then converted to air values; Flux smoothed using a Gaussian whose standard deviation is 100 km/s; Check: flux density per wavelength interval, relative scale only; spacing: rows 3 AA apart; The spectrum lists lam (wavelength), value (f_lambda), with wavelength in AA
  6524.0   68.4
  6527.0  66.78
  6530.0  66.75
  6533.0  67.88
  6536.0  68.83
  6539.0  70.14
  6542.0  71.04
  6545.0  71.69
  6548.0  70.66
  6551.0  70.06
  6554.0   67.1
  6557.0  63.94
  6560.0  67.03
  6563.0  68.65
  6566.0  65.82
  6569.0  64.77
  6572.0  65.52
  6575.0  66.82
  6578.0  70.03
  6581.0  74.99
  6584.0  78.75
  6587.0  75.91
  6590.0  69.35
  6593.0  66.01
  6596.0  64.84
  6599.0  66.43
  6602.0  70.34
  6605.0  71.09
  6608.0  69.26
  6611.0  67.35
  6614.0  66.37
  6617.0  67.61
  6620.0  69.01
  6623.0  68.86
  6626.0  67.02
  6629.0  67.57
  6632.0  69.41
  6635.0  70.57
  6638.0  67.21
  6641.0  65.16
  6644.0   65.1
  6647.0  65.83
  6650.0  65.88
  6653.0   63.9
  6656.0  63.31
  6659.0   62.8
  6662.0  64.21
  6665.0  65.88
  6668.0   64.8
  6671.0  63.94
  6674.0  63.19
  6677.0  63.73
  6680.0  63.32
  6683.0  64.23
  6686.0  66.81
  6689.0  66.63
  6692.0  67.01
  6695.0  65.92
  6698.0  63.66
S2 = 0.7 AA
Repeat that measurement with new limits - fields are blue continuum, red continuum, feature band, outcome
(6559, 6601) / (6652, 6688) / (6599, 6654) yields -0.9 AA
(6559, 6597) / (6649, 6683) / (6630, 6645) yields -0.4 AA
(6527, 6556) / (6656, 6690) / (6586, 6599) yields -0.2 AA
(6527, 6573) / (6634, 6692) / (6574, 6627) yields -2.2 AA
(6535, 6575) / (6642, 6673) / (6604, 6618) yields -0.5 AA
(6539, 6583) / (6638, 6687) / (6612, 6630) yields -0.4 AA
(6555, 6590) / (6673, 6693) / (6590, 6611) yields 0.0 AA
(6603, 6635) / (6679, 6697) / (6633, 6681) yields 1.4 AA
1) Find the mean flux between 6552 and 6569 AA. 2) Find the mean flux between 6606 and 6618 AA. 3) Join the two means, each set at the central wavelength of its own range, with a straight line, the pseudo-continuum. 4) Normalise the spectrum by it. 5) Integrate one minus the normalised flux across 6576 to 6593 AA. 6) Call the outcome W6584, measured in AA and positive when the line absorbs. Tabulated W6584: -1.5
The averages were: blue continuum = 66.5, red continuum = 67.8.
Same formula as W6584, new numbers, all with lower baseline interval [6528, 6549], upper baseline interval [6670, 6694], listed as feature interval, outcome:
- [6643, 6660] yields 0.4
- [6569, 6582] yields -0.1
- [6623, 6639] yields -0.5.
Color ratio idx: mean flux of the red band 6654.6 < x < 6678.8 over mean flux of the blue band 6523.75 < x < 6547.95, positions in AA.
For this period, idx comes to 0.93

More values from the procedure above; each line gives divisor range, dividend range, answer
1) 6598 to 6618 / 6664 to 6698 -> 0.95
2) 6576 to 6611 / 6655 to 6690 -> 0.91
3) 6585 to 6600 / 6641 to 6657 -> 0.94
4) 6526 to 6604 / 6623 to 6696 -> 0.95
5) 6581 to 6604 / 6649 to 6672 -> 0.91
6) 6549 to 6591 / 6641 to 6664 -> 0.93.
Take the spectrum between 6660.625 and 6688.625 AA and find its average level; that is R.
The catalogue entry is 64.5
